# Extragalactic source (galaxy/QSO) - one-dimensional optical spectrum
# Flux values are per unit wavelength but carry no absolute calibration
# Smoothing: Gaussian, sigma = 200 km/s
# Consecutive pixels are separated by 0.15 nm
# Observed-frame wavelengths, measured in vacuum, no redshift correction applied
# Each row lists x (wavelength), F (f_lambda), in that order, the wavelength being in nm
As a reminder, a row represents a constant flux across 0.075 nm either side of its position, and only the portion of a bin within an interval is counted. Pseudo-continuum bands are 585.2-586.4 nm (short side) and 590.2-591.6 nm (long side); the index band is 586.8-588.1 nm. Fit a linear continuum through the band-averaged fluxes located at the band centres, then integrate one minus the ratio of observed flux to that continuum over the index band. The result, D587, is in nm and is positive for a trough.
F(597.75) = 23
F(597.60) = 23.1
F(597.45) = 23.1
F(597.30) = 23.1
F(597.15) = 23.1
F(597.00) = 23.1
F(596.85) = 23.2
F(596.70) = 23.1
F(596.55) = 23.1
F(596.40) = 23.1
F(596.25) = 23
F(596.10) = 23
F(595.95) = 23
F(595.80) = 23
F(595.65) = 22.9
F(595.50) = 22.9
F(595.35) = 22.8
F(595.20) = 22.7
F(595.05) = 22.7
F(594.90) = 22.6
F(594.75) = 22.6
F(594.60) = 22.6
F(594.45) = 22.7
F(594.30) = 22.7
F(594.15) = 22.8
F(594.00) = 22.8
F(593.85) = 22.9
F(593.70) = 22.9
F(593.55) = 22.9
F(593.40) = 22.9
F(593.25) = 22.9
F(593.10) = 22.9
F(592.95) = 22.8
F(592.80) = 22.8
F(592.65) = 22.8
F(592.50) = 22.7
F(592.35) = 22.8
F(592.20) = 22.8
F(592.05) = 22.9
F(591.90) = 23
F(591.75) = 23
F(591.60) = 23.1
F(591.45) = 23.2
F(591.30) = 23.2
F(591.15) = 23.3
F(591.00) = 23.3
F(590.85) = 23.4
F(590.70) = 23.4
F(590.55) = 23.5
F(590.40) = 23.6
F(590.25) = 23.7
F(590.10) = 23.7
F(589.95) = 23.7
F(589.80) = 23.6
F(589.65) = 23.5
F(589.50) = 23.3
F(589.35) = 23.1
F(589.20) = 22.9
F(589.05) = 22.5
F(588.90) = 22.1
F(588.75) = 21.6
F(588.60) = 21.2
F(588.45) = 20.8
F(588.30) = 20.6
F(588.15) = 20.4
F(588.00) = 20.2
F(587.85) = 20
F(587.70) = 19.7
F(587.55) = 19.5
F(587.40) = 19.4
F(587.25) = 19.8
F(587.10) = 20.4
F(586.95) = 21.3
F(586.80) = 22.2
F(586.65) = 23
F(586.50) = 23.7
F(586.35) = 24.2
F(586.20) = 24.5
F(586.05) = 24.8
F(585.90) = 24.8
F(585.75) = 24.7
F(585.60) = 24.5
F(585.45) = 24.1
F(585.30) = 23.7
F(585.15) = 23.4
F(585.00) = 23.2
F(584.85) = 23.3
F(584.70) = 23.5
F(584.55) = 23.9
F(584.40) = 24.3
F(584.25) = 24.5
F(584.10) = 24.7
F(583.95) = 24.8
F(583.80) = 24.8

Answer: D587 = 0.21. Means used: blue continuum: 24.4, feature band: 20.2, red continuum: 23.4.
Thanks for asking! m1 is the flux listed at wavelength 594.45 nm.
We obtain 22.7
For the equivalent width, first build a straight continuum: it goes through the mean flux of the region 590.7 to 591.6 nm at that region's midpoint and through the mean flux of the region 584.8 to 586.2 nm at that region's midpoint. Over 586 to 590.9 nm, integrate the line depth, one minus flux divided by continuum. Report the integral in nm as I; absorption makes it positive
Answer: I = 0.30 nm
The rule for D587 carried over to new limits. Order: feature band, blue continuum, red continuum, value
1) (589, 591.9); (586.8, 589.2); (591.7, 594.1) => -0.20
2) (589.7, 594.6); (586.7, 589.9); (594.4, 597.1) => -0.21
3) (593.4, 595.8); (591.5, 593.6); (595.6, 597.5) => 0.02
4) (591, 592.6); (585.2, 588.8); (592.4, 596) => -0.03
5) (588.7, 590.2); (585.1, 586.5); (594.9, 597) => 0.05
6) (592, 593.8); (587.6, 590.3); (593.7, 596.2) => -0.03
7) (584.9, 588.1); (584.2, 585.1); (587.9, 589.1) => 0.01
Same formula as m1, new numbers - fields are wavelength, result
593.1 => 22.9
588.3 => 20.6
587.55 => 19.5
